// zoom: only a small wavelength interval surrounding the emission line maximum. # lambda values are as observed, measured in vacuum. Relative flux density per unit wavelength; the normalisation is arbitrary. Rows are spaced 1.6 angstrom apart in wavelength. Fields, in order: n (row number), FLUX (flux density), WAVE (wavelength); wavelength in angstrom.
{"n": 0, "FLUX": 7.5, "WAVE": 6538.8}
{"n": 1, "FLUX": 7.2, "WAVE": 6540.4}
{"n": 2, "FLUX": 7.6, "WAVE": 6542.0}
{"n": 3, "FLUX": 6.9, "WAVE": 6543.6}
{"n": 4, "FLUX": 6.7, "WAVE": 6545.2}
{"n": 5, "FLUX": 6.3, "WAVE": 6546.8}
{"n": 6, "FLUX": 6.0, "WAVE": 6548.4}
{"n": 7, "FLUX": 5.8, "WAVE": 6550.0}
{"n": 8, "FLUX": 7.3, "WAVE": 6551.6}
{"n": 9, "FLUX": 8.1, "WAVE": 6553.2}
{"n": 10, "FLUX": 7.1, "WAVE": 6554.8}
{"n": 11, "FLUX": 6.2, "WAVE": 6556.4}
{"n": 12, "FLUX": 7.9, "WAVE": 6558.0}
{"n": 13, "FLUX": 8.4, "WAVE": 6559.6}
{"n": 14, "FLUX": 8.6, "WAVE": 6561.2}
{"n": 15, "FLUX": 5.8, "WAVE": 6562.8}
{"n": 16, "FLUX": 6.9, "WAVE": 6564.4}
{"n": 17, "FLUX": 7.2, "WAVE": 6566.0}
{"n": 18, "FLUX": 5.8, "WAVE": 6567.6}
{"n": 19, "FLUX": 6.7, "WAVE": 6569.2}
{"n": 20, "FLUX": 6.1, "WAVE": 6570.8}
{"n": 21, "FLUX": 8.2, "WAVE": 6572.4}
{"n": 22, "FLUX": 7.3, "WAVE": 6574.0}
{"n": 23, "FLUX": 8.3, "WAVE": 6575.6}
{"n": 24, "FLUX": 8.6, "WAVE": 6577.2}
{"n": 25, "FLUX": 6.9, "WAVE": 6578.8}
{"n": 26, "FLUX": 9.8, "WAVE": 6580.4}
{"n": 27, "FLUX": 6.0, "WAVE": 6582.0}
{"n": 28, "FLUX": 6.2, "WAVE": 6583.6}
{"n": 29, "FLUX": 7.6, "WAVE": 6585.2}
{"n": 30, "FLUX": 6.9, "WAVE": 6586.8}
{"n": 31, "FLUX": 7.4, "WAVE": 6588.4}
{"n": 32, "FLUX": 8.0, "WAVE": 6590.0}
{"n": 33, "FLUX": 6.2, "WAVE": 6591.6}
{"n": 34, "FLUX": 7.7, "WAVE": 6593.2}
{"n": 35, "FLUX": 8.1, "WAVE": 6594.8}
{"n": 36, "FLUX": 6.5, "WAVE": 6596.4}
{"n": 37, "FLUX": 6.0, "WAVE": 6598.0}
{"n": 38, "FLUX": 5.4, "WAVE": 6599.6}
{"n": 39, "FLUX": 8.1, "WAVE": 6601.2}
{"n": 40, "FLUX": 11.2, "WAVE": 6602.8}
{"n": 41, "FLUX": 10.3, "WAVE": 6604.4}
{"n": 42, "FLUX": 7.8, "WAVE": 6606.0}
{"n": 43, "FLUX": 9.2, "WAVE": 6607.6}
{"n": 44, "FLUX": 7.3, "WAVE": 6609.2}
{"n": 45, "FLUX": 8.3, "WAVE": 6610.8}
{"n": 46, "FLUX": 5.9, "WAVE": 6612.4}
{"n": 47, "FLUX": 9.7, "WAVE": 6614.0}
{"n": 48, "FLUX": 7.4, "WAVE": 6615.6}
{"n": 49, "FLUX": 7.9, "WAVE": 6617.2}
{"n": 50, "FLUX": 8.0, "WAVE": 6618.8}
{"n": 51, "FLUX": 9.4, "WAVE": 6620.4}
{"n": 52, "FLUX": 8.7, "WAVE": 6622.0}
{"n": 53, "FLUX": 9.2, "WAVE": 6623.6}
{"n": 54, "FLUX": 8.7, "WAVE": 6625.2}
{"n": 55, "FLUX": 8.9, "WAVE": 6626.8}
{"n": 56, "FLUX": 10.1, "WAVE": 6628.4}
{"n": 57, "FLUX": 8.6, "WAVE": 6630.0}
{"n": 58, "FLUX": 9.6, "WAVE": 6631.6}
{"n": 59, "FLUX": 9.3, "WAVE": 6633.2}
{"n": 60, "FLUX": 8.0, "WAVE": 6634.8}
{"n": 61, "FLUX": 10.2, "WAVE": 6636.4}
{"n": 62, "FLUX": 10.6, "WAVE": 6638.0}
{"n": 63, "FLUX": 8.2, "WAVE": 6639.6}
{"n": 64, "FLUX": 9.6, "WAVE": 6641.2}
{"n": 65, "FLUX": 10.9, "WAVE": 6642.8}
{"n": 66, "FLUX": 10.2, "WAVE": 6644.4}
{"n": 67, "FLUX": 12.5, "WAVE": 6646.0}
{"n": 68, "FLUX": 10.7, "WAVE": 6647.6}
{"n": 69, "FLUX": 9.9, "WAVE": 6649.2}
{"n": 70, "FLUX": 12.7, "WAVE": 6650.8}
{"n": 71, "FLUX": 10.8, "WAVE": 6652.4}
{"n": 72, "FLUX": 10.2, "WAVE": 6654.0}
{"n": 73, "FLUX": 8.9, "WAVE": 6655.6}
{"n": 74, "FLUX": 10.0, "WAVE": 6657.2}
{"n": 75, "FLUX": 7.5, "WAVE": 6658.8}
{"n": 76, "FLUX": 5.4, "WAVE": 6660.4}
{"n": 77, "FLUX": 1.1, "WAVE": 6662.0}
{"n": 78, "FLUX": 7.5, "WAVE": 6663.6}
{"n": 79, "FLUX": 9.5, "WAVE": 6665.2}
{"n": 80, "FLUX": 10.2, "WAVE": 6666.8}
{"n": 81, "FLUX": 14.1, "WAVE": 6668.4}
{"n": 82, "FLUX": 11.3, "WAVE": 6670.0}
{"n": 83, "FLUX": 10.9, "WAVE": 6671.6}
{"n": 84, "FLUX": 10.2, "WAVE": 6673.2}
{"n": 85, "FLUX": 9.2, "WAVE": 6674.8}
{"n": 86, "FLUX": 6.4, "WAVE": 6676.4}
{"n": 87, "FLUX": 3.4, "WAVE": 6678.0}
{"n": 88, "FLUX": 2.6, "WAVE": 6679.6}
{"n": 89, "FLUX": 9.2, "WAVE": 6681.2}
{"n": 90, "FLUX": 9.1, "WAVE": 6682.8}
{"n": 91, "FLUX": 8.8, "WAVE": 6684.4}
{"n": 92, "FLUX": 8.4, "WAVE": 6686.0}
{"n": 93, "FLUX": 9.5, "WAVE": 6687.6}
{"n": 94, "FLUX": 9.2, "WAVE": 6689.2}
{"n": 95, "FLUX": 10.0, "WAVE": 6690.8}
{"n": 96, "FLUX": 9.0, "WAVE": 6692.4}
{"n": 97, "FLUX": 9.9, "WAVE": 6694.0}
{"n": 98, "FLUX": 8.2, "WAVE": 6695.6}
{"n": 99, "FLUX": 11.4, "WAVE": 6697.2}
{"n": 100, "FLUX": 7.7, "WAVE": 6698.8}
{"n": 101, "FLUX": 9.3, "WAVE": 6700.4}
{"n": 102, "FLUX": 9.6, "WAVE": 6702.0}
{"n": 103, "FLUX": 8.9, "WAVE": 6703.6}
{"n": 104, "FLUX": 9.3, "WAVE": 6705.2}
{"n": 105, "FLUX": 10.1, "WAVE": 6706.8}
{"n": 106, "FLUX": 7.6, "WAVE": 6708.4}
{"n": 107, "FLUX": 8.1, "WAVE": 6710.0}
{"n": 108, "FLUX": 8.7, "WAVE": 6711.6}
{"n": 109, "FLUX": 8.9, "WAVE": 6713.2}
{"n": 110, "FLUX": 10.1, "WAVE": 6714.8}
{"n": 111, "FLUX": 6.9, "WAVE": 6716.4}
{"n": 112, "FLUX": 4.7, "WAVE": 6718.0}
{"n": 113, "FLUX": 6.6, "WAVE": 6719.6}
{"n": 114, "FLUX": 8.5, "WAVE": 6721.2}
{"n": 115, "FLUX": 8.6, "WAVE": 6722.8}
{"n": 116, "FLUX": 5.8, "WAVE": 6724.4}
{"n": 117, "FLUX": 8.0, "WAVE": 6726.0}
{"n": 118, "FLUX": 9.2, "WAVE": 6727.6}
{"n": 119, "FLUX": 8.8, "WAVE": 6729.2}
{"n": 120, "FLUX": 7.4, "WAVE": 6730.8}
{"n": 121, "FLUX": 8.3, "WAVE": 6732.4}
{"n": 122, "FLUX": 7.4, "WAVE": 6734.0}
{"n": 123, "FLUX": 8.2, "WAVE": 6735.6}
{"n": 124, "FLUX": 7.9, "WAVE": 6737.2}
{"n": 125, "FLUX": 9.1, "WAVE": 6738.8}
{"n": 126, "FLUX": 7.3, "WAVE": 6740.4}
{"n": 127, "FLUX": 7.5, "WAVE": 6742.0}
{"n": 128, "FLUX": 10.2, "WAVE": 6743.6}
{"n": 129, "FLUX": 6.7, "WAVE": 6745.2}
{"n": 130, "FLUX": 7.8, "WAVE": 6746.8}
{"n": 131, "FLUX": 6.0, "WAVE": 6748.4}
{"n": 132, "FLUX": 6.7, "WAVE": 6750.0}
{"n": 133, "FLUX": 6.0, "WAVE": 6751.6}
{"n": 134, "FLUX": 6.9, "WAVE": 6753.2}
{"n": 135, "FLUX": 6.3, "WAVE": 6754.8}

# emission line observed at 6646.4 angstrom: Mg II 2798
